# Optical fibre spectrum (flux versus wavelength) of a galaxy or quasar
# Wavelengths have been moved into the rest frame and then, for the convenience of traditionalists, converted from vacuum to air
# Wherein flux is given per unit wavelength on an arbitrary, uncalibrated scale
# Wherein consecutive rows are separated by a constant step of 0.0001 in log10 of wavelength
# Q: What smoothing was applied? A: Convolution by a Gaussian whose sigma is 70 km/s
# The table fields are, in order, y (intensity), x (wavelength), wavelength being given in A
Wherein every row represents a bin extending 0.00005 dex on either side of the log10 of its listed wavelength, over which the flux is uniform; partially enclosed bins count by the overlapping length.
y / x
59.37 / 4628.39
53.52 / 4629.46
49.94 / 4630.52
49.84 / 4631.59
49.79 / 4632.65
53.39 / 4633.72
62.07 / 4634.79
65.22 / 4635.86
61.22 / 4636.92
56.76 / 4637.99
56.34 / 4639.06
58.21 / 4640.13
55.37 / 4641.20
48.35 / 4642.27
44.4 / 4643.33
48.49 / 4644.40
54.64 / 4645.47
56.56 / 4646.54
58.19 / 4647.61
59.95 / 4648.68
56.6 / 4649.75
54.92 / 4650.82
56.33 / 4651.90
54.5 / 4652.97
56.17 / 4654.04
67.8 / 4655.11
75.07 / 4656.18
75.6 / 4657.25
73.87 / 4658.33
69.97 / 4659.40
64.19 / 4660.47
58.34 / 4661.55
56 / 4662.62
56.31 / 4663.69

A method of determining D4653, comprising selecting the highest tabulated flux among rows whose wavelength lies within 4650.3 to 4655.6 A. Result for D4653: 67.8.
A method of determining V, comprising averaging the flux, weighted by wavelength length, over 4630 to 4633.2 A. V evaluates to 49.9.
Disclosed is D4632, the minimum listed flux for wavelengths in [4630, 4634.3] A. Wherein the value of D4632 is 49.79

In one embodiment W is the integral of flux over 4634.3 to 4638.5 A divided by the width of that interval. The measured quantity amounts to 61.4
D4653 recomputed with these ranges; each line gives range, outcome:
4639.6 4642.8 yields 58.21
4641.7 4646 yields 54.64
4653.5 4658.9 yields 75.6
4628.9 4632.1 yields 53.52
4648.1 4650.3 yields 59.95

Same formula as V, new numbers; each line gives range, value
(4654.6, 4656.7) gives 71.5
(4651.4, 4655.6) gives 58.7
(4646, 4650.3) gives 57.8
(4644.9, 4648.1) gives 56.3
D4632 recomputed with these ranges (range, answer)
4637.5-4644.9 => 44.4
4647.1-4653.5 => 54.5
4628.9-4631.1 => 49.94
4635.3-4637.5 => 61.22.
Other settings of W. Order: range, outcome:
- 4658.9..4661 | 67.1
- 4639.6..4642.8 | 54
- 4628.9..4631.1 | 51.7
